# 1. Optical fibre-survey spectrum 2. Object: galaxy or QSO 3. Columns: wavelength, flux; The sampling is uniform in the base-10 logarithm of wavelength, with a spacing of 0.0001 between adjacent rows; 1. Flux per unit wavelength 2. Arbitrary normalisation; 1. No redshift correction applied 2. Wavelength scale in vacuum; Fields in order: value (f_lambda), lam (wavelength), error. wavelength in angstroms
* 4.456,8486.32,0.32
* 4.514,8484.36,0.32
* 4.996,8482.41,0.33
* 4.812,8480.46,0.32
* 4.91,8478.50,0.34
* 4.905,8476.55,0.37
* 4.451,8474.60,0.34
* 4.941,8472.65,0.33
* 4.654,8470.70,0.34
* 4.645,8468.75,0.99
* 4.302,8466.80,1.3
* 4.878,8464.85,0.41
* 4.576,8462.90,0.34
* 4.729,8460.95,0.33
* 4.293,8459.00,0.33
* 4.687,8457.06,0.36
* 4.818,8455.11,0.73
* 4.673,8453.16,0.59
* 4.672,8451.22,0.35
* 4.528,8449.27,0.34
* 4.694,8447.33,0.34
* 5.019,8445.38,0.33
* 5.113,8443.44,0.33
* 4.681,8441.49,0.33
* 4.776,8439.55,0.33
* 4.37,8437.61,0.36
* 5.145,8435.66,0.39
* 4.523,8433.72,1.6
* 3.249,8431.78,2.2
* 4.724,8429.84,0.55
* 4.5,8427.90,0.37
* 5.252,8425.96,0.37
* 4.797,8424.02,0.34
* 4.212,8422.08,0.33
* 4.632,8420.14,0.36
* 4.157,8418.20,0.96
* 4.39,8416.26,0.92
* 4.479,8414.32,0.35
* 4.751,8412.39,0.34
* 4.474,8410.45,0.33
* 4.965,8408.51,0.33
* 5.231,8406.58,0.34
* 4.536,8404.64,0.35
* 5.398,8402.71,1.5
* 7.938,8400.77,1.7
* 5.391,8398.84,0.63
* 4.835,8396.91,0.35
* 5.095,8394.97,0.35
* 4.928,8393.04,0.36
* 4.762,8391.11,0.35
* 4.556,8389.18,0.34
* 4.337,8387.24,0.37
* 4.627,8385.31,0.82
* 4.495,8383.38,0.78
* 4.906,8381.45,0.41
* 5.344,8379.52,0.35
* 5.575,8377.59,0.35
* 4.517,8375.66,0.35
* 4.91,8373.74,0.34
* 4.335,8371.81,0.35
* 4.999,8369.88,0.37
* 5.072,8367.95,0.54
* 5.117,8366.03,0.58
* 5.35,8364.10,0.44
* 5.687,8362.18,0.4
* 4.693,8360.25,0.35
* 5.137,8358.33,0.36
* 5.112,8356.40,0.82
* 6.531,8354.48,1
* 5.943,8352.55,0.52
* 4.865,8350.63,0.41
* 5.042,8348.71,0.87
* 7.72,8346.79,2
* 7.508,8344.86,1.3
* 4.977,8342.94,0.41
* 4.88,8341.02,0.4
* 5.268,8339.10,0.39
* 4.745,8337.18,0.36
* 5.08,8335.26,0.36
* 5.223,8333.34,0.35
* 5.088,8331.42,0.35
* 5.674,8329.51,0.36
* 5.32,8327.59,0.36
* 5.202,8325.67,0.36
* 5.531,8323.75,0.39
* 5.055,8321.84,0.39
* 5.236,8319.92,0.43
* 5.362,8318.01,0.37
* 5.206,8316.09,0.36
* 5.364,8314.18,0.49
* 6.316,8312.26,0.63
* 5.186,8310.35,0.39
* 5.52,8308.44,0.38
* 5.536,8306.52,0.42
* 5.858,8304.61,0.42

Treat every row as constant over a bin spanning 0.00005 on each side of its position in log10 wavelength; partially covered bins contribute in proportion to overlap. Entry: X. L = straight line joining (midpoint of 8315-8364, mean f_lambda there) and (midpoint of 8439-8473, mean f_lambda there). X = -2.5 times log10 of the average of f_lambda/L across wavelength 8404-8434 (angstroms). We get 0.09 mag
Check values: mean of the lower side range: 5.44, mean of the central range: 4.56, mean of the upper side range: 4.7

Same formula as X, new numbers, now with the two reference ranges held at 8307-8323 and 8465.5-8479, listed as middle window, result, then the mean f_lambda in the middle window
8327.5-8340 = 0.03 mag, 5.19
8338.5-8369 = -0.07 mag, 5.56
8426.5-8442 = 0.08 mag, 4.51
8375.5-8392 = 0.06 mag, 4.8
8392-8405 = -0.10 mag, 5.49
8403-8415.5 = 0.05 mag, 4.77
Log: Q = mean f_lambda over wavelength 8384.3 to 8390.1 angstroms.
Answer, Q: 4.5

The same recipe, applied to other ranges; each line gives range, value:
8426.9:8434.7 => 4.26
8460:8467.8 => 4.62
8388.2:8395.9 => 4.83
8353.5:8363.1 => 5.43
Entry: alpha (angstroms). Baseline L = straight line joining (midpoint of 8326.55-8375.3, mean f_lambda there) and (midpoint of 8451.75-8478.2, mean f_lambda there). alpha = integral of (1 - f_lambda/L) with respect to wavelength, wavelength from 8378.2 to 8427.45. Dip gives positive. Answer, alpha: 1.4 angstroms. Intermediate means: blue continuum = 5.36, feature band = 4.9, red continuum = 4.67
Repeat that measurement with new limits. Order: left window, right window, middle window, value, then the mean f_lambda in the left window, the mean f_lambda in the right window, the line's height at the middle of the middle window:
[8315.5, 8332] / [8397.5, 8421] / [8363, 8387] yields 1.0 angstroms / 5.3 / 5.03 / 5.14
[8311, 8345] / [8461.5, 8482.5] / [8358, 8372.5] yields 0.3 angstroms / 5.34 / 4.72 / 5.18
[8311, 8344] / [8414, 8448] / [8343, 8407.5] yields -4.2 angstroms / 5.27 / 4.6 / 4.96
